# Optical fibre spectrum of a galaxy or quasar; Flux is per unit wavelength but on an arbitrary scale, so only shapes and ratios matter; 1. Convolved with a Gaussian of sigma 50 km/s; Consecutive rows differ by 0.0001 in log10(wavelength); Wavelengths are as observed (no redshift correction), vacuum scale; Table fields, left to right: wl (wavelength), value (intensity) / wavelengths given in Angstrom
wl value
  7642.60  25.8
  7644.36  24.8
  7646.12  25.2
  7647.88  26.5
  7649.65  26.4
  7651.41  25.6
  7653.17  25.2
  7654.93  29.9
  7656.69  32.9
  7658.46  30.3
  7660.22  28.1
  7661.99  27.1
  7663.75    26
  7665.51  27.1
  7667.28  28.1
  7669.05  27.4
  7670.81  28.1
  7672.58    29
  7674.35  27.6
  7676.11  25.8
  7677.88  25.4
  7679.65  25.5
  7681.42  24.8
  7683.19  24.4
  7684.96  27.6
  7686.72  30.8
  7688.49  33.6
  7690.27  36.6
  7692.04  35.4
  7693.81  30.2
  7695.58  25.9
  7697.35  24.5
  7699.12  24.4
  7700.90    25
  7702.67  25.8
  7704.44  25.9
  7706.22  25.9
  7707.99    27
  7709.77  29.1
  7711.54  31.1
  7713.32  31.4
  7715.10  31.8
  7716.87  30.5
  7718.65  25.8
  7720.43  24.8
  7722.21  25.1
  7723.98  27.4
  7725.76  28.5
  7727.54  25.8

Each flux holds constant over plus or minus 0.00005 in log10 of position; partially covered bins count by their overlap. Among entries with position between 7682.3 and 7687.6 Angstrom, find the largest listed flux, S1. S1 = 30.8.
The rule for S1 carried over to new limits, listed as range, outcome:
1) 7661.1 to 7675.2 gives 29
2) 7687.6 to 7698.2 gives 36.6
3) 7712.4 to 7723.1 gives 31.8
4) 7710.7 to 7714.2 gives 31.4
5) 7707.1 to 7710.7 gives 29.1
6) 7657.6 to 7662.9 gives 30.3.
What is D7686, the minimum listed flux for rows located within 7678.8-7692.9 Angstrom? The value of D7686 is 24.4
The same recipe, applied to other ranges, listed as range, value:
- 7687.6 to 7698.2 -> 24.5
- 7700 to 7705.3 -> 25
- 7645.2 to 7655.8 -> 25.2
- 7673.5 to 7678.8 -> 25.4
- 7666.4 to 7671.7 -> 27.4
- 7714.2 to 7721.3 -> 24.8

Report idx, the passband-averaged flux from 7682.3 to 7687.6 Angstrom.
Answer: 27.6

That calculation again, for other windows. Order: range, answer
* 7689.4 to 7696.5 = 32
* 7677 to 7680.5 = 25.4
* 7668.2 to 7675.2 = 28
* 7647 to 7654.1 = 25.9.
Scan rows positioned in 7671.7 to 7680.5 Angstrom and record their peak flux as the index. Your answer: 29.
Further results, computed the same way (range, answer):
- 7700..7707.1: 25.9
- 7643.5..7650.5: 26.5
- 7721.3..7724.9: 27.4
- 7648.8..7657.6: 32.9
